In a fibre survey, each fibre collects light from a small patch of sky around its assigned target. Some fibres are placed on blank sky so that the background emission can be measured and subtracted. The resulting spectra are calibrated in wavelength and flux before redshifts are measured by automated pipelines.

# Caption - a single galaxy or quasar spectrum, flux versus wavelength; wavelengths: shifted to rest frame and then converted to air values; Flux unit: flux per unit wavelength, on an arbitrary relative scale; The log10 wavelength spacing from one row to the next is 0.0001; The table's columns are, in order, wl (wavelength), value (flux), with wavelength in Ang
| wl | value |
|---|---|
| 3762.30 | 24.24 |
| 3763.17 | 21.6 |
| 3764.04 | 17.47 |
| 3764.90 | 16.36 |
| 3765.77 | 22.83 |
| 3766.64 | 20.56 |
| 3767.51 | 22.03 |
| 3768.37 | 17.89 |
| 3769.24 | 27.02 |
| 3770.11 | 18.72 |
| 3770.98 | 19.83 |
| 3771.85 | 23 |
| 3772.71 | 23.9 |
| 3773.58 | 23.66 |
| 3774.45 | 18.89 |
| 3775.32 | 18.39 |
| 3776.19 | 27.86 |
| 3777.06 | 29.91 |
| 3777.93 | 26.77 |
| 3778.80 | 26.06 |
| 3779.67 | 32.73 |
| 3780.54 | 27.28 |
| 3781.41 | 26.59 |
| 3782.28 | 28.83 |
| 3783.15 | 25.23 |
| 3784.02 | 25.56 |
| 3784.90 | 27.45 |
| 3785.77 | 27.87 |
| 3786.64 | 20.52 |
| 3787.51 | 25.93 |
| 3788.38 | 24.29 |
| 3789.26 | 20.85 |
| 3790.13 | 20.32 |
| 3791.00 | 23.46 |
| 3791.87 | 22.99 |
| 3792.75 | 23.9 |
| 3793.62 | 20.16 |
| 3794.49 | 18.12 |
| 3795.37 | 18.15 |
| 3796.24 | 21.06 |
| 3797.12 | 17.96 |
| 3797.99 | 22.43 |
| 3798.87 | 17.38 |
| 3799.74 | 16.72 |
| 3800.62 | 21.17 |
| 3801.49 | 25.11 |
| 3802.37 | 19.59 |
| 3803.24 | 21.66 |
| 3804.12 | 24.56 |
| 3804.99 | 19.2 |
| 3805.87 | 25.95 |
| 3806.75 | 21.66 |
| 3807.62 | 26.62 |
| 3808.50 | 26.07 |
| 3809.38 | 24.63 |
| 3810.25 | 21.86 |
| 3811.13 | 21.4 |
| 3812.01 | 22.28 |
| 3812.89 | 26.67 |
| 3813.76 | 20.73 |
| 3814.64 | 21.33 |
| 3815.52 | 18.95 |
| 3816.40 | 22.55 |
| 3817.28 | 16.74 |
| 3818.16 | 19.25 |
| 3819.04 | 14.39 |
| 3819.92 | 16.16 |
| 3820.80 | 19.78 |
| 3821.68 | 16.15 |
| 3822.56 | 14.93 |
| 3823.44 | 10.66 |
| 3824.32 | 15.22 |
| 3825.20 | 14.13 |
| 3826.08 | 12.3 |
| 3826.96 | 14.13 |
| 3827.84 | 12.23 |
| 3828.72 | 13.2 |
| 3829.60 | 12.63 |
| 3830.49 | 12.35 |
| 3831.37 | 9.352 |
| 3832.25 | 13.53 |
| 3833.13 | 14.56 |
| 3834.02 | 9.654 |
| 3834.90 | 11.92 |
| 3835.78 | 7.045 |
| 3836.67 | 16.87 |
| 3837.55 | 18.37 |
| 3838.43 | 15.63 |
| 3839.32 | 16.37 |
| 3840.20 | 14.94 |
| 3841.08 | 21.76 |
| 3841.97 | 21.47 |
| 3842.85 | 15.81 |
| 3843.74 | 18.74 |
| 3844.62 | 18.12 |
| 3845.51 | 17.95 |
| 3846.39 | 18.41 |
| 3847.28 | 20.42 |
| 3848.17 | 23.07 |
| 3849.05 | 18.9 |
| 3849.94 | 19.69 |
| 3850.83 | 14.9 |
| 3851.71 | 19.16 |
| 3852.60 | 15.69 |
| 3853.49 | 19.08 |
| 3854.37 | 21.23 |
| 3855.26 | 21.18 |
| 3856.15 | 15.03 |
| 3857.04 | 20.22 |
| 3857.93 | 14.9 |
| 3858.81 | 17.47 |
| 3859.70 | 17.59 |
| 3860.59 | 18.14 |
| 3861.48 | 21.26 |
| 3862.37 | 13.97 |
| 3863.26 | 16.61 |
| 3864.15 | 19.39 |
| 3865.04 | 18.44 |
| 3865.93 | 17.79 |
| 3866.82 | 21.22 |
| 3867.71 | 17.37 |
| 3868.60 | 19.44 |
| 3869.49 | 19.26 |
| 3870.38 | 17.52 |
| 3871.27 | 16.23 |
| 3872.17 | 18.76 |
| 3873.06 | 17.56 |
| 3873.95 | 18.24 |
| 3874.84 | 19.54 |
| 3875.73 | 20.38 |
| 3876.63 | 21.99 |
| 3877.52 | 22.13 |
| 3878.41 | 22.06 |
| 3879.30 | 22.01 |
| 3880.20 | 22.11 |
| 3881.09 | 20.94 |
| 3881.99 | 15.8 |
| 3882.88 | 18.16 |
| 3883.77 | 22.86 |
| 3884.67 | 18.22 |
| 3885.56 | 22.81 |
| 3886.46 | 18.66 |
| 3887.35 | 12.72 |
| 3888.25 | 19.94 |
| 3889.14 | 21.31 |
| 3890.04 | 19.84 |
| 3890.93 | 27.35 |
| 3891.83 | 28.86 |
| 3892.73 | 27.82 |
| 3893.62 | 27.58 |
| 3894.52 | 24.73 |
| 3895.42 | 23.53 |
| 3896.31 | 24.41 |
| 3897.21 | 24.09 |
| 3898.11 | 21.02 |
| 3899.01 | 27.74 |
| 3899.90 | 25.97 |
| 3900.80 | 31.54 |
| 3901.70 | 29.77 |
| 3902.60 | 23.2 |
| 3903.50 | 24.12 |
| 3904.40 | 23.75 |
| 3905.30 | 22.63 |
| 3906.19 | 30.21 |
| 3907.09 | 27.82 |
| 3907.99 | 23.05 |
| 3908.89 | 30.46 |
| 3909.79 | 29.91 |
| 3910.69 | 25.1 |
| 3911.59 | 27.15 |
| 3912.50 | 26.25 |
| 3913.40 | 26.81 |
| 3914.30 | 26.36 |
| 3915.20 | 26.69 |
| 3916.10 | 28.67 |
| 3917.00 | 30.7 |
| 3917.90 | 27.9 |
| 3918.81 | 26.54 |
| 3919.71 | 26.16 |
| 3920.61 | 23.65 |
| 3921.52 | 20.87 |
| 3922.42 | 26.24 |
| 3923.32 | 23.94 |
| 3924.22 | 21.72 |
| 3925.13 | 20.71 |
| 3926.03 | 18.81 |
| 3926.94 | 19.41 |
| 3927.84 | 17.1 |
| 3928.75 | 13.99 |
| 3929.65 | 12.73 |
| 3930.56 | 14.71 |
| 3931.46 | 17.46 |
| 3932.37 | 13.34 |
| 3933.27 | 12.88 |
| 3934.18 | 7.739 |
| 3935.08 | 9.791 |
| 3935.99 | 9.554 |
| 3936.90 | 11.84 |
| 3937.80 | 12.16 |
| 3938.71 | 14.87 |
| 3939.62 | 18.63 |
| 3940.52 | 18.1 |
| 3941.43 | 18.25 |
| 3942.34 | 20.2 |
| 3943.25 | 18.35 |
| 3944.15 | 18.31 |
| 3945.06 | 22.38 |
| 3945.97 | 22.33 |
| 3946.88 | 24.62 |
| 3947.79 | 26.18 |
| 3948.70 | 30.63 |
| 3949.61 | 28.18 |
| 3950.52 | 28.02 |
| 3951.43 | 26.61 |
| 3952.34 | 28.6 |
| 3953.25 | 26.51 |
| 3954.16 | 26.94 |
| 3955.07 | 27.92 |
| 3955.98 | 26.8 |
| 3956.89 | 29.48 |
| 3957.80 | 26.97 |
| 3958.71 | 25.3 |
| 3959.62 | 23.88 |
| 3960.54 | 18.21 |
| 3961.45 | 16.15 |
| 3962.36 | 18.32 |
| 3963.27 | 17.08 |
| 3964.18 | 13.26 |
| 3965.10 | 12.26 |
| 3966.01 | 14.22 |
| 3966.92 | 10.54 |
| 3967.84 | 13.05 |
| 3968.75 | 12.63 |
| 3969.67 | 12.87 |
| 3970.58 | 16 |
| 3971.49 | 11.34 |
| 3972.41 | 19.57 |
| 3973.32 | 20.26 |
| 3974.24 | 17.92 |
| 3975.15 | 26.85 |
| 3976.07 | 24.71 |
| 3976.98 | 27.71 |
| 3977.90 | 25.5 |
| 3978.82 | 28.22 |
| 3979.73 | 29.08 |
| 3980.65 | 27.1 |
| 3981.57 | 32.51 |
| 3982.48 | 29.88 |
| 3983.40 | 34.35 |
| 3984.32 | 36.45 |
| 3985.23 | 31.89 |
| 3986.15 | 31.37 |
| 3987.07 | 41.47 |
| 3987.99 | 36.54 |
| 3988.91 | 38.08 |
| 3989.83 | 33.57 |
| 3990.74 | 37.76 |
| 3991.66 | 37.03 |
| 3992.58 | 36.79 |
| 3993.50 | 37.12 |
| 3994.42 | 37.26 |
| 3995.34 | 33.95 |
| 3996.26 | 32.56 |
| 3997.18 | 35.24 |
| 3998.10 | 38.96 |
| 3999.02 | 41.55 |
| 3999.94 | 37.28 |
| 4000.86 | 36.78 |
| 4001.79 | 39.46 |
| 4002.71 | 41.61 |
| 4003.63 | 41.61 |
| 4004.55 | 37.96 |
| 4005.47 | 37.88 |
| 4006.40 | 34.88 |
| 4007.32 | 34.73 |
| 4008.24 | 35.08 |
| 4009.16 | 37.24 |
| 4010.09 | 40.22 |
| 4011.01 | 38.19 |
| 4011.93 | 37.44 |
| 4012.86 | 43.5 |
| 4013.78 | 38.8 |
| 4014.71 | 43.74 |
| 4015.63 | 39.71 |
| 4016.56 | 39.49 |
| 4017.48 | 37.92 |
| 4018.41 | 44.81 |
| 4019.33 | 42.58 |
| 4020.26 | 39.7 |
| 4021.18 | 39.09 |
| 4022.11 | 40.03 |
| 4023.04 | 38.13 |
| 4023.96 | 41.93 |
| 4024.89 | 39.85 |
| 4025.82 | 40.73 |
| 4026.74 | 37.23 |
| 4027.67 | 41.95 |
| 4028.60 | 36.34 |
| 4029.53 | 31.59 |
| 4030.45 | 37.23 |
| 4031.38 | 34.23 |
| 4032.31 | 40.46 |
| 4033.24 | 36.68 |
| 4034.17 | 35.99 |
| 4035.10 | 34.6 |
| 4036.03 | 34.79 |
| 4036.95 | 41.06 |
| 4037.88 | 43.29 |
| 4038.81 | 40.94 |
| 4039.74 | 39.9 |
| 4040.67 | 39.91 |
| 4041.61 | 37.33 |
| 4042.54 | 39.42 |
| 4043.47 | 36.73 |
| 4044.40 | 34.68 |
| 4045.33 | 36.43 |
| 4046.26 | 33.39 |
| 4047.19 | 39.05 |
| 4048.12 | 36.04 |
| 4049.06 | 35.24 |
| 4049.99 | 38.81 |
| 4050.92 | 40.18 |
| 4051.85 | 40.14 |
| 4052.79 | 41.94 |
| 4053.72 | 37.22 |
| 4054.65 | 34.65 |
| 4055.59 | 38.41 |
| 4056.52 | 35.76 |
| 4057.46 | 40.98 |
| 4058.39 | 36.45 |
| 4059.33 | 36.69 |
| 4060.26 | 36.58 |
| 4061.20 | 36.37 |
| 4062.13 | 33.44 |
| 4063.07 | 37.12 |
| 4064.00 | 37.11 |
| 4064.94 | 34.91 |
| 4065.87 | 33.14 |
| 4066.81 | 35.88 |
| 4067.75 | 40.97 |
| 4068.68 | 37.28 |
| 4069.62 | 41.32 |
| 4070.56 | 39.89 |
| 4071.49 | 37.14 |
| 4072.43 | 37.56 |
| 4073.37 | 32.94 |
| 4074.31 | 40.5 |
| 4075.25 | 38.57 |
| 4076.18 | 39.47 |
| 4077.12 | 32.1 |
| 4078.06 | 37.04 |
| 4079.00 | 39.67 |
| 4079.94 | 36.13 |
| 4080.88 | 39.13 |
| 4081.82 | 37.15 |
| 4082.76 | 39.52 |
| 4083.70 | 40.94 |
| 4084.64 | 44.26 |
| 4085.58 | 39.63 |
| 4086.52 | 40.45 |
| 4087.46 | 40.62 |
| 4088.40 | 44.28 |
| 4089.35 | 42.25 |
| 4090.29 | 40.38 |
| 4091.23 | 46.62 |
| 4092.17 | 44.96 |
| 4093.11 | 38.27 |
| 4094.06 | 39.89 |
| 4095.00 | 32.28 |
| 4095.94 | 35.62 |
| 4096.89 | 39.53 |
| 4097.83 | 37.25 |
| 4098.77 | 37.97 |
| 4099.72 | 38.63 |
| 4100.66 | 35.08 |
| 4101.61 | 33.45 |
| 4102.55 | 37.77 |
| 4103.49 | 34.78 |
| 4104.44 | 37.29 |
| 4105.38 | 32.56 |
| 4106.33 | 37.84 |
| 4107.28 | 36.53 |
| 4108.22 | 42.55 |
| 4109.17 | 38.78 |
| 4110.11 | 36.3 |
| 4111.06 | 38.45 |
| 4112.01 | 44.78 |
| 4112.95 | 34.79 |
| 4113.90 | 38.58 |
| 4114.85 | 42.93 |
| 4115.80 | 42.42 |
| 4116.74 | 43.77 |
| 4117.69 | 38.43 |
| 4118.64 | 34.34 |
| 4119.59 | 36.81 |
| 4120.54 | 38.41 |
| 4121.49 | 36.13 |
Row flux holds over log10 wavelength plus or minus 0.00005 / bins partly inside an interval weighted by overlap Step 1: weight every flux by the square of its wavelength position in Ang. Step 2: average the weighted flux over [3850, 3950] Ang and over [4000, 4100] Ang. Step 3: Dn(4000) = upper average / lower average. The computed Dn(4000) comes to 1.97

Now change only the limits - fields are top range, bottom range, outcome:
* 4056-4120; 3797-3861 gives 2.42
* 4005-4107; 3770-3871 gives 2.20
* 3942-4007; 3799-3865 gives 1.66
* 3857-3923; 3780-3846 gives 1.22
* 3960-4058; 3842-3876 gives 1.98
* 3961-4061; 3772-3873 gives 1.92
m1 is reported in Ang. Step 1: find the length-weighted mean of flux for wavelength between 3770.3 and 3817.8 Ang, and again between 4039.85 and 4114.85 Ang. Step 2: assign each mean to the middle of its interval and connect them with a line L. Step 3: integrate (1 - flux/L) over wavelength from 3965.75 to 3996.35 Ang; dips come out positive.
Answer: 5.08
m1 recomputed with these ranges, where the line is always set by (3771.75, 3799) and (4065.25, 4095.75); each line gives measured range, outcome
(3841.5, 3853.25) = 3.62 Ang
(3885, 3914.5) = 4.65 Ang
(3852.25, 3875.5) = 8.01 Ang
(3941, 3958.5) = 3.88 Ang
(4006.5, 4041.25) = -2.66 Ang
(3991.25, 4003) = -0.87 Ang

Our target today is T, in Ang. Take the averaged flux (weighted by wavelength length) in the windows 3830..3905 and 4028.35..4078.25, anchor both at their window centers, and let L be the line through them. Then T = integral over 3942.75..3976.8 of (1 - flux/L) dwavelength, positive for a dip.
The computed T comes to 8.5 Ang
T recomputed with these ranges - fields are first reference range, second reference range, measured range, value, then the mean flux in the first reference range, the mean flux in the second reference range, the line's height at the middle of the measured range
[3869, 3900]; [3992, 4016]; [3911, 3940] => 7.5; 21.4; 38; 27.1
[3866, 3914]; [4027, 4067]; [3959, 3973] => 6.7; 22.8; 37.3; 29.8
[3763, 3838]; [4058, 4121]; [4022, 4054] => -2.8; 20.3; 38.3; 35.1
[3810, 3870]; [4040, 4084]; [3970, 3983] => 2.5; 17.2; 37.5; 29.7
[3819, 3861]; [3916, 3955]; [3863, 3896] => -4.6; 16.2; 20.6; 18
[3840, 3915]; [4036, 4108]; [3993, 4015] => -3.9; 21.4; 38.1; 32.2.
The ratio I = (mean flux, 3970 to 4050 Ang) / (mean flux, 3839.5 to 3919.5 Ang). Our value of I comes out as 1.64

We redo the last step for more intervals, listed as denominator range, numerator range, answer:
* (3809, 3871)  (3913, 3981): 1.20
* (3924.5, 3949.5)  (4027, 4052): 2.16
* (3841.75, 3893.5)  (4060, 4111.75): 1.96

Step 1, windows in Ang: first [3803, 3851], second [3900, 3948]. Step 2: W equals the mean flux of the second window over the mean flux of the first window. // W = 1.2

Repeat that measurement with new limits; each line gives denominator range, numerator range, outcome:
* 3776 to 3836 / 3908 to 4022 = 1.34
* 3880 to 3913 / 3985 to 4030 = 1.58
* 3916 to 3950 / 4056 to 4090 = 1.95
